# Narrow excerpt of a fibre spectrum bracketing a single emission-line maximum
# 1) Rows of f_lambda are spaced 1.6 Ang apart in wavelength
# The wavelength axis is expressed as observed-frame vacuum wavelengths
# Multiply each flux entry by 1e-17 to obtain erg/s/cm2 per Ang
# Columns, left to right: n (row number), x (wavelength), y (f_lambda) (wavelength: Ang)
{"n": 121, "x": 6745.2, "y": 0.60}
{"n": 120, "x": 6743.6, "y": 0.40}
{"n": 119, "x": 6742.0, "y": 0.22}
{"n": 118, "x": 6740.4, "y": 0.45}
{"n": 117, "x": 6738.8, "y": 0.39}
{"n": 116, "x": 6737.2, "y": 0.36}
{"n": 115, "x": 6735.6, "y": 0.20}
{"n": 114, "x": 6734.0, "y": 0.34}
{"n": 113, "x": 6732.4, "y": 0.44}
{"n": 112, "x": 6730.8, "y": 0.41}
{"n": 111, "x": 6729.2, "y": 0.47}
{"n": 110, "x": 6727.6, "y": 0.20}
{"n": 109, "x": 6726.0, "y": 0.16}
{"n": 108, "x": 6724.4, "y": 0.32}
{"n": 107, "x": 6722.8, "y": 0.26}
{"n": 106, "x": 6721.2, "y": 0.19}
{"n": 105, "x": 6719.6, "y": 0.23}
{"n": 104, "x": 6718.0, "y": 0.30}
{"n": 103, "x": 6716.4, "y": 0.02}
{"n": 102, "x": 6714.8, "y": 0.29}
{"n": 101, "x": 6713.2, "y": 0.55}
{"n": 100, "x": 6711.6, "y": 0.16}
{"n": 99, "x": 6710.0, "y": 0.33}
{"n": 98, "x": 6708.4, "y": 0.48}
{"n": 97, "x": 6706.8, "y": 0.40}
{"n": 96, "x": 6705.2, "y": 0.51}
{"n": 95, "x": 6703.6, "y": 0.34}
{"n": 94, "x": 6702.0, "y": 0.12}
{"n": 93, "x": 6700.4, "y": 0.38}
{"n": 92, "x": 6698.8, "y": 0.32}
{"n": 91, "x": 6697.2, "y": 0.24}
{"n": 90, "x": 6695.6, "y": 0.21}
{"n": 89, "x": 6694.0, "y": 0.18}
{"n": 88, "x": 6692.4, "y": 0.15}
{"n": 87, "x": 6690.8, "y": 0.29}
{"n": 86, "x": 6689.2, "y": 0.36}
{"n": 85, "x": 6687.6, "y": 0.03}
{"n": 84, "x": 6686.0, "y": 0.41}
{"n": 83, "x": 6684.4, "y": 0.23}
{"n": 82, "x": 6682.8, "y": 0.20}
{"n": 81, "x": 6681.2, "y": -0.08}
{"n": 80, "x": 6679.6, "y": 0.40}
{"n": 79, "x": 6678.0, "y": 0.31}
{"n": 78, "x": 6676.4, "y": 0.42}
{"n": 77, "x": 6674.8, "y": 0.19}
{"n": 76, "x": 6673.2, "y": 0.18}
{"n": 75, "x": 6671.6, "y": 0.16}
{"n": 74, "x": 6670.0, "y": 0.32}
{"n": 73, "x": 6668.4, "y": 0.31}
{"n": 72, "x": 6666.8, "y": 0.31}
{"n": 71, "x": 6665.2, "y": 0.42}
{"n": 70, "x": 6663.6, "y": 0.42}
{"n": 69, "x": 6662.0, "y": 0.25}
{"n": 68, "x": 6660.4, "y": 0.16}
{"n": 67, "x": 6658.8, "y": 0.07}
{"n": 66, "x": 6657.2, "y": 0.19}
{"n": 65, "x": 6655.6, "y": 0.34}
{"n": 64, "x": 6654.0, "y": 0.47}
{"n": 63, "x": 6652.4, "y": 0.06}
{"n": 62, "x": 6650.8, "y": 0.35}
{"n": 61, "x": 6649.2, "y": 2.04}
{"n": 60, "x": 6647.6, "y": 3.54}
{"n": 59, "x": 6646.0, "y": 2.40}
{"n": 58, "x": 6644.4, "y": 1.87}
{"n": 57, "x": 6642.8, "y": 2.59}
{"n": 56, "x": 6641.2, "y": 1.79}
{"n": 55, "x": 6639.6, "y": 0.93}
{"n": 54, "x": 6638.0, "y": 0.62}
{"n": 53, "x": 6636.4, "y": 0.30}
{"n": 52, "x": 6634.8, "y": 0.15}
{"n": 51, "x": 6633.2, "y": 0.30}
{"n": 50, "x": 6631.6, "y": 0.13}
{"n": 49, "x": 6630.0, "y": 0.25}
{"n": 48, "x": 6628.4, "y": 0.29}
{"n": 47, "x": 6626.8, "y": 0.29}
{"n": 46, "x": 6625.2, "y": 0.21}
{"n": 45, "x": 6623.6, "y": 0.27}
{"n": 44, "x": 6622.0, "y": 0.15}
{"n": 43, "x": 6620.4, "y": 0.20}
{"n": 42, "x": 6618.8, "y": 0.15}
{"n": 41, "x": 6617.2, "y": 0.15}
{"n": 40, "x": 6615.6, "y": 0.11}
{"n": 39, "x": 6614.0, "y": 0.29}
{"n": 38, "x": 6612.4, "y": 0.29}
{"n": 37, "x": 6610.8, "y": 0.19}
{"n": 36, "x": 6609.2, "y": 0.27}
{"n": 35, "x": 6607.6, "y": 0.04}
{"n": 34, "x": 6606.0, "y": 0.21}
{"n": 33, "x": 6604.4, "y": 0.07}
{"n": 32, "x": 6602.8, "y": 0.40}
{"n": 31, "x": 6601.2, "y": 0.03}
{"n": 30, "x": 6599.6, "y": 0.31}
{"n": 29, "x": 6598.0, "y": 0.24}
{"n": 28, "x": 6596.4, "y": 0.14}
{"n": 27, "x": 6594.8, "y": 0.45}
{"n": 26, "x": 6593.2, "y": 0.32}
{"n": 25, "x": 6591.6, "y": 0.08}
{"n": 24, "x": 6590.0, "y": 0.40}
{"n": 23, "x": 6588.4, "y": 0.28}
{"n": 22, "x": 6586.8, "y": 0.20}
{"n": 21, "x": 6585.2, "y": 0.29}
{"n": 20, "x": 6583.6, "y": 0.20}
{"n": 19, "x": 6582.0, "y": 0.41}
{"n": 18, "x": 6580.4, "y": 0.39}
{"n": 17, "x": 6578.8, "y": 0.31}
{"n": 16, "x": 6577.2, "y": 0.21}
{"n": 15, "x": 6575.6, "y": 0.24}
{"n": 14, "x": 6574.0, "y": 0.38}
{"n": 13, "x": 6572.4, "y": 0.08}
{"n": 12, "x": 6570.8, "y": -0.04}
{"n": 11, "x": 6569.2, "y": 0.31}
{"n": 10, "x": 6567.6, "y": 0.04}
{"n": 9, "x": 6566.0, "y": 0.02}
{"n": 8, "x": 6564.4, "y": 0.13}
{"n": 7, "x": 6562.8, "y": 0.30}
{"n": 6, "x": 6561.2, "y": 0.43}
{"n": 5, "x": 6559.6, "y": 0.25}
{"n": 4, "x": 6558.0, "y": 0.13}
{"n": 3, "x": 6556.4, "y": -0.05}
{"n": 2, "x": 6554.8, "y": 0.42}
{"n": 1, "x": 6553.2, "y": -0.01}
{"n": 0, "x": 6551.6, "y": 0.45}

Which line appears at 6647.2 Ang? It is [O II] 3727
